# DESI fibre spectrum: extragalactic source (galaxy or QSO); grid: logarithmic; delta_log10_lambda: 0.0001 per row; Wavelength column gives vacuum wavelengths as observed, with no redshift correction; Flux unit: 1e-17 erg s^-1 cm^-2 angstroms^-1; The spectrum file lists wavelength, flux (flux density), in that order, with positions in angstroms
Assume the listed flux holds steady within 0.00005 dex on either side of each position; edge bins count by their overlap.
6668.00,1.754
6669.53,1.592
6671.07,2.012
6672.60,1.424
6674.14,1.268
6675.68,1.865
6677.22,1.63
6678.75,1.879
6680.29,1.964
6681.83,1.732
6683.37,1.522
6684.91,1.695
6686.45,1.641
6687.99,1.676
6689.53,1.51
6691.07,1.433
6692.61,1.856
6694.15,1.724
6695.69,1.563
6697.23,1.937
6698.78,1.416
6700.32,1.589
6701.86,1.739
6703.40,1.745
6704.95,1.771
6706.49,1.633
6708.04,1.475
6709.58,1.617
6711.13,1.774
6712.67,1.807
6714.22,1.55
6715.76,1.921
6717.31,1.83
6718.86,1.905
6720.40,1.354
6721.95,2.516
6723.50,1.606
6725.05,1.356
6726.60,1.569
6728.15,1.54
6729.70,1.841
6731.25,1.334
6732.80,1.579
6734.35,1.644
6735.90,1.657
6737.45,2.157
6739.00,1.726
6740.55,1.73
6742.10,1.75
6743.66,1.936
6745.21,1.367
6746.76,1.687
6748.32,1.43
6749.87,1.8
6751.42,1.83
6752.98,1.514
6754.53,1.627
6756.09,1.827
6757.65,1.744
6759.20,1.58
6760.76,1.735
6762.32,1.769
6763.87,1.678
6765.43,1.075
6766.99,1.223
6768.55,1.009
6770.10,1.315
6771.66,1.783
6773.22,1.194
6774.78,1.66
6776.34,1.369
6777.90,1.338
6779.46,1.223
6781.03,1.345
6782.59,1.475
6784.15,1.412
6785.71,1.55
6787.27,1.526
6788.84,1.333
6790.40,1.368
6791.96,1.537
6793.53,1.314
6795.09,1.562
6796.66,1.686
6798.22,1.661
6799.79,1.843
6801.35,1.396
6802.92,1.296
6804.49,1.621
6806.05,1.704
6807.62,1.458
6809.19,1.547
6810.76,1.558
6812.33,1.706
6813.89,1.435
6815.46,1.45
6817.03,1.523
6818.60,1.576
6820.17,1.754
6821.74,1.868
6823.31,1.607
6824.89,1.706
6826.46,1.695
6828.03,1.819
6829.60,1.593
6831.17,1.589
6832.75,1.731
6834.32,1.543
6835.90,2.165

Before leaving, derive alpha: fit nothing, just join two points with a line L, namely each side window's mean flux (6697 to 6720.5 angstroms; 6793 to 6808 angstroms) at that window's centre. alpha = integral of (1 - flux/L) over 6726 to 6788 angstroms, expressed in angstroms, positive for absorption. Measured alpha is 2.39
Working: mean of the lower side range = 1.7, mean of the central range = 1.56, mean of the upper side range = 1.56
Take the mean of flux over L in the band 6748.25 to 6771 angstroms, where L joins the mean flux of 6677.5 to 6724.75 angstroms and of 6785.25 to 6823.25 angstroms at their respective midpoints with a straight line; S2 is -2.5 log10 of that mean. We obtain 0.05 mag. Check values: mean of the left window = 1.71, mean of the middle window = 1.55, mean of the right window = 1.55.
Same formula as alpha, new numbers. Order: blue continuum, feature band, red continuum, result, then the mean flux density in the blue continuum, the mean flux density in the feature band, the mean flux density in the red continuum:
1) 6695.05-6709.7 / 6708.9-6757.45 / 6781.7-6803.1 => -3.14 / 1.65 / 1.7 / 1.5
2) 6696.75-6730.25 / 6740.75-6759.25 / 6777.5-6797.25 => -1.30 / 1.7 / 1.68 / 1.44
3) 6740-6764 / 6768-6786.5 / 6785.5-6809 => 2.33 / 1.69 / 1.39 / 1.52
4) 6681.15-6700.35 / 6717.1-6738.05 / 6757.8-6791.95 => -2.01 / 1.64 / 1.7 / 1.44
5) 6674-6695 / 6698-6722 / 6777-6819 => -0.93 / 1.68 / 1.7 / 1.5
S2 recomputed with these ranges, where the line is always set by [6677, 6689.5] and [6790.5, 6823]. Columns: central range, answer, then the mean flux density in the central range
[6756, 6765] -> -0.04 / 1.69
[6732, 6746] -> -0.05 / 1.73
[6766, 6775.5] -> 0.19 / 1.36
